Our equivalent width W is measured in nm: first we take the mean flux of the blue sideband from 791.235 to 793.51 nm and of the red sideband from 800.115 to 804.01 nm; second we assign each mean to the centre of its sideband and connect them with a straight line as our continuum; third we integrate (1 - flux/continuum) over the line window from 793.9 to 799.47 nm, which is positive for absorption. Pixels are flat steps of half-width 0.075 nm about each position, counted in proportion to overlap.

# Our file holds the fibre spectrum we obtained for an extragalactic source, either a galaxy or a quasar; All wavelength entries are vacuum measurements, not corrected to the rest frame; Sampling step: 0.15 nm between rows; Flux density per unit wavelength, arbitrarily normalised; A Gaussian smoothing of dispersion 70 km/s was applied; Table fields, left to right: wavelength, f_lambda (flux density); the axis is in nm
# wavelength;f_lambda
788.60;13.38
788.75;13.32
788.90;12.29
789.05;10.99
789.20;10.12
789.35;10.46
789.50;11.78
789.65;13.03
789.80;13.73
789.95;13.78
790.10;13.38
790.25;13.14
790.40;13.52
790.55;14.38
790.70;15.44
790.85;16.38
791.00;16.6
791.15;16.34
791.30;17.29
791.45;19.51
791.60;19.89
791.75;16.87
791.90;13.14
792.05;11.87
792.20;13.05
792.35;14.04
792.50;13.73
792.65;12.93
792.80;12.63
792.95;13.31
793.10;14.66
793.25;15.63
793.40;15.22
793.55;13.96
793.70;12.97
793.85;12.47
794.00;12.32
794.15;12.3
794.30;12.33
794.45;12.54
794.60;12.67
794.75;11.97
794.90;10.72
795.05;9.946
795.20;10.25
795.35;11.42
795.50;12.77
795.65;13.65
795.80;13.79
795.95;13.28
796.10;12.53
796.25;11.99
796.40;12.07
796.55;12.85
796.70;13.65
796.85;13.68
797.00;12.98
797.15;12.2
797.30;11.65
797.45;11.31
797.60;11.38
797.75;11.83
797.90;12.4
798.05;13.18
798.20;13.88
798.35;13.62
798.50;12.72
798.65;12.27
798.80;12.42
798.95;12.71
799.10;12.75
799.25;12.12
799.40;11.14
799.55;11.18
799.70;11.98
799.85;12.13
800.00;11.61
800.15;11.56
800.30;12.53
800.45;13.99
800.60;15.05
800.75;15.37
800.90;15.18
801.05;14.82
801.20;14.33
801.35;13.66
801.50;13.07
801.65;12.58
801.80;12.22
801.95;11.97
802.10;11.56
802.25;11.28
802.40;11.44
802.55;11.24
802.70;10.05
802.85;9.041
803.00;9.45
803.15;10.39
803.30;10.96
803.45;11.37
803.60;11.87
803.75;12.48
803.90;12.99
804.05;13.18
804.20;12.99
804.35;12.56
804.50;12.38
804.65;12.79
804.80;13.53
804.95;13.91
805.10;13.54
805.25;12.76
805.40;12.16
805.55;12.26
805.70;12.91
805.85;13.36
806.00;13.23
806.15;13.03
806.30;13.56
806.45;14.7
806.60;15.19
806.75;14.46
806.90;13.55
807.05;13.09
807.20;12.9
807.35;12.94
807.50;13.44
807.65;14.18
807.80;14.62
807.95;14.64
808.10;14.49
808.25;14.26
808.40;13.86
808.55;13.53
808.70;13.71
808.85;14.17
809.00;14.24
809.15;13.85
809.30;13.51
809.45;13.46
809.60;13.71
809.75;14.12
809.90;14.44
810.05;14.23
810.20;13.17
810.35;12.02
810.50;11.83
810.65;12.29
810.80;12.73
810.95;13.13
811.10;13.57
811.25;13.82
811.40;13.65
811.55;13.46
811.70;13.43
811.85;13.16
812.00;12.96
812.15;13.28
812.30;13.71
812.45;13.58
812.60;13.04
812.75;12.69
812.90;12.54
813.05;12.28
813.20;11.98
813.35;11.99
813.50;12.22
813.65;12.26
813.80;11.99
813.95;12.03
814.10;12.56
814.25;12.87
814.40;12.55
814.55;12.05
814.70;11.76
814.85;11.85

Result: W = 0.559 nm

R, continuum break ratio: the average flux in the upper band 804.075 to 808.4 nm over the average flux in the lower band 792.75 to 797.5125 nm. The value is 1.06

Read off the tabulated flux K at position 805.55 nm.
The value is 12.26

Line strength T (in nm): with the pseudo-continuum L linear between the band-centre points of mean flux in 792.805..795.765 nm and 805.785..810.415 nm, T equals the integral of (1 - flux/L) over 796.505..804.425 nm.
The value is 0.48 nm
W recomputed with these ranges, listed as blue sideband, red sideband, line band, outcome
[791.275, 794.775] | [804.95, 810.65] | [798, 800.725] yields 0.24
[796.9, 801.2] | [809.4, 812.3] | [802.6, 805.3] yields 0.20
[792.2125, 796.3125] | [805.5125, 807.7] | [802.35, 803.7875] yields 0.28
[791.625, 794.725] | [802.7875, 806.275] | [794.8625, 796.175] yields 0.12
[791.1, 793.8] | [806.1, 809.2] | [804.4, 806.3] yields 0.14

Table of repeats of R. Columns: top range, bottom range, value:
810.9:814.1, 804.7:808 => 0.95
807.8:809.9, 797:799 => 1.13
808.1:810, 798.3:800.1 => 1.14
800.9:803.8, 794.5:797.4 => 0.96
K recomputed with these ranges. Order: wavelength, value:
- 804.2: 12.99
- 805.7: 12.91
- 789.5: 11.78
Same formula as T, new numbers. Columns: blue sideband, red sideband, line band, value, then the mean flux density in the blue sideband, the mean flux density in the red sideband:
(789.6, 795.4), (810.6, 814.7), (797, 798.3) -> 0.12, 13.8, 12.8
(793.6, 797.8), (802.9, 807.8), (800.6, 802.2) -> -0.11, 12.3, 12.9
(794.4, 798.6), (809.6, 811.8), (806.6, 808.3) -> -0.11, 12.4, 13.3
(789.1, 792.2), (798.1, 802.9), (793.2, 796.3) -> 0.25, 14.5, 12.6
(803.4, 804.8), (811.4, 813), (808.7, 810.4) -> -0.10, 12.6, 13.2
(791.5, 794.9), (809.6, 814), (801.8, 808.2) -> 0.26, 13.6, 13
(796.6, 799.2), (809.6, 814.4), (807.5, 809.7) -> -0.19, 12.6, 12.9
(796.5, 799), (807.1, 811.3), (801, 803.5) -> 0.25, 12.6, 13.6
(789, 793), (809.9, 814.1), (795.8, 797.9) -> 0.20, 14.1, 12.9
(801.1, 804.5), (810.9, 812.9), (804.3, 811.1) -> -0.45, 11.9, 13.3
